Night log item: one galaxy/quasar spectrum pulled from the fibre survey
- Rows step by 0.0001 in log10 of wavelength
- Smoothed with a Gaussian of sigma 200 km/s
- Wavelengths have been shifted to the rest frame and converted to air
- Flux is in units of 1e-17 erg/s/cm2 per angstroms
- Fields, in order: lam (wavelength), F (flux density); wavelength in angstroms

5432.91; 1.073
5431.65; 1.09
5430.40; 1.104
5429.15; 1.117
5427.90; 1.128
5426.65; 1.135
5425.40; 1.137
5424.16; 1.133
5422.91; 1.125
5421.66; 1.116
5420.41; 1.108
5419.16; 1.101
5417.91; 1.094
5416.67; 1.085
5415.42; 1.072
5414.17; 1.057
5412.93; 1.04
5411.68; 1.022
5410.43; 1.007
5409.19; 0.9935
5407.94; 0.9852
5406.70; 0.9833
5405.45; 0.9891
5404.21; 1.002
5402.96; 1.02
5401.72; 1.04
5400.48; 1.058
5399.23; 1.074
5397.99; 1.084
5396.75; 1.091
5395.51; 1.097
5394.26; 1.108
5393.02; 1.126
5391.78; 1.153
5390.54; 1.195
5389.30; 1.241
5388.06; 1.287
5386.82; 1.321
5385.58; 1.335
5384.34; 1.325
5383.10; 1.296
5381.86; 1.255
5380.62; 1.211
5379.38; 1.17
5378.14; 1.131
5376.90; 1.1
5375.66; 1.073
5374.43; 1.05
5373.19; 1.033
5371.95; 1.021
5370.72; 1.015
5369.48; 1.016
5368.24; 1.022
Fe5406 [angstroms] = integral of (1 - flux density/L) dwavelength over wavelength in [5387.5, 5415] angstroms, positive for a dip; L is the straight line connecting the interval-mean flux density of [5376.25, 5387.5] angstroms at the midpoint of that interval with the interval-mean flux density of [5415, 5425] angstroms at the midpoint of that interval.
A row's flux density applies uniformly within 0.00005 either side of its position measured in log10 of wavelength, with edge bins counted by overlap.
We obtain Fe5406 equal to 2.3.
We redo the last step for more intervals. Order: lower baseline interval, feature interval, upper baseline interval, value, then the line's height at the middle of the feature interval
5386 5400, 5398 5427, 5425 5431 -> 2.1 angstroms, 1.14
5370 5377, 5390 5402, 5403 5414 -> -1.0 angstroms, 1.02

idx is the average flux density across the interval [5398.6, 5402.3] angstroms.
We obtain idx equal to 1.06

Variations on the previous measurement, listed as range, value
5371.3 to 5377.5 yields 1.06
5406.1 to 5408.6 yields 0.985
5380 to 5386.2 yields 1.28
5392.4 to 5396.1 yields 1.11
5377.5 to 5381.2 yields 1.17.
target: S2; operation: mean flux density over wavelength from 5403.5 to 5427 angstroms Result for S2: 1.06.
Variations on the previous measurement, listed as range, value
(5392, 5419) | 1.05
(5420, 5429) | 1.13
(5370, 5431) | 1.11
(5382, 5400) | 1.2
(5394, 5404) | 1.07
